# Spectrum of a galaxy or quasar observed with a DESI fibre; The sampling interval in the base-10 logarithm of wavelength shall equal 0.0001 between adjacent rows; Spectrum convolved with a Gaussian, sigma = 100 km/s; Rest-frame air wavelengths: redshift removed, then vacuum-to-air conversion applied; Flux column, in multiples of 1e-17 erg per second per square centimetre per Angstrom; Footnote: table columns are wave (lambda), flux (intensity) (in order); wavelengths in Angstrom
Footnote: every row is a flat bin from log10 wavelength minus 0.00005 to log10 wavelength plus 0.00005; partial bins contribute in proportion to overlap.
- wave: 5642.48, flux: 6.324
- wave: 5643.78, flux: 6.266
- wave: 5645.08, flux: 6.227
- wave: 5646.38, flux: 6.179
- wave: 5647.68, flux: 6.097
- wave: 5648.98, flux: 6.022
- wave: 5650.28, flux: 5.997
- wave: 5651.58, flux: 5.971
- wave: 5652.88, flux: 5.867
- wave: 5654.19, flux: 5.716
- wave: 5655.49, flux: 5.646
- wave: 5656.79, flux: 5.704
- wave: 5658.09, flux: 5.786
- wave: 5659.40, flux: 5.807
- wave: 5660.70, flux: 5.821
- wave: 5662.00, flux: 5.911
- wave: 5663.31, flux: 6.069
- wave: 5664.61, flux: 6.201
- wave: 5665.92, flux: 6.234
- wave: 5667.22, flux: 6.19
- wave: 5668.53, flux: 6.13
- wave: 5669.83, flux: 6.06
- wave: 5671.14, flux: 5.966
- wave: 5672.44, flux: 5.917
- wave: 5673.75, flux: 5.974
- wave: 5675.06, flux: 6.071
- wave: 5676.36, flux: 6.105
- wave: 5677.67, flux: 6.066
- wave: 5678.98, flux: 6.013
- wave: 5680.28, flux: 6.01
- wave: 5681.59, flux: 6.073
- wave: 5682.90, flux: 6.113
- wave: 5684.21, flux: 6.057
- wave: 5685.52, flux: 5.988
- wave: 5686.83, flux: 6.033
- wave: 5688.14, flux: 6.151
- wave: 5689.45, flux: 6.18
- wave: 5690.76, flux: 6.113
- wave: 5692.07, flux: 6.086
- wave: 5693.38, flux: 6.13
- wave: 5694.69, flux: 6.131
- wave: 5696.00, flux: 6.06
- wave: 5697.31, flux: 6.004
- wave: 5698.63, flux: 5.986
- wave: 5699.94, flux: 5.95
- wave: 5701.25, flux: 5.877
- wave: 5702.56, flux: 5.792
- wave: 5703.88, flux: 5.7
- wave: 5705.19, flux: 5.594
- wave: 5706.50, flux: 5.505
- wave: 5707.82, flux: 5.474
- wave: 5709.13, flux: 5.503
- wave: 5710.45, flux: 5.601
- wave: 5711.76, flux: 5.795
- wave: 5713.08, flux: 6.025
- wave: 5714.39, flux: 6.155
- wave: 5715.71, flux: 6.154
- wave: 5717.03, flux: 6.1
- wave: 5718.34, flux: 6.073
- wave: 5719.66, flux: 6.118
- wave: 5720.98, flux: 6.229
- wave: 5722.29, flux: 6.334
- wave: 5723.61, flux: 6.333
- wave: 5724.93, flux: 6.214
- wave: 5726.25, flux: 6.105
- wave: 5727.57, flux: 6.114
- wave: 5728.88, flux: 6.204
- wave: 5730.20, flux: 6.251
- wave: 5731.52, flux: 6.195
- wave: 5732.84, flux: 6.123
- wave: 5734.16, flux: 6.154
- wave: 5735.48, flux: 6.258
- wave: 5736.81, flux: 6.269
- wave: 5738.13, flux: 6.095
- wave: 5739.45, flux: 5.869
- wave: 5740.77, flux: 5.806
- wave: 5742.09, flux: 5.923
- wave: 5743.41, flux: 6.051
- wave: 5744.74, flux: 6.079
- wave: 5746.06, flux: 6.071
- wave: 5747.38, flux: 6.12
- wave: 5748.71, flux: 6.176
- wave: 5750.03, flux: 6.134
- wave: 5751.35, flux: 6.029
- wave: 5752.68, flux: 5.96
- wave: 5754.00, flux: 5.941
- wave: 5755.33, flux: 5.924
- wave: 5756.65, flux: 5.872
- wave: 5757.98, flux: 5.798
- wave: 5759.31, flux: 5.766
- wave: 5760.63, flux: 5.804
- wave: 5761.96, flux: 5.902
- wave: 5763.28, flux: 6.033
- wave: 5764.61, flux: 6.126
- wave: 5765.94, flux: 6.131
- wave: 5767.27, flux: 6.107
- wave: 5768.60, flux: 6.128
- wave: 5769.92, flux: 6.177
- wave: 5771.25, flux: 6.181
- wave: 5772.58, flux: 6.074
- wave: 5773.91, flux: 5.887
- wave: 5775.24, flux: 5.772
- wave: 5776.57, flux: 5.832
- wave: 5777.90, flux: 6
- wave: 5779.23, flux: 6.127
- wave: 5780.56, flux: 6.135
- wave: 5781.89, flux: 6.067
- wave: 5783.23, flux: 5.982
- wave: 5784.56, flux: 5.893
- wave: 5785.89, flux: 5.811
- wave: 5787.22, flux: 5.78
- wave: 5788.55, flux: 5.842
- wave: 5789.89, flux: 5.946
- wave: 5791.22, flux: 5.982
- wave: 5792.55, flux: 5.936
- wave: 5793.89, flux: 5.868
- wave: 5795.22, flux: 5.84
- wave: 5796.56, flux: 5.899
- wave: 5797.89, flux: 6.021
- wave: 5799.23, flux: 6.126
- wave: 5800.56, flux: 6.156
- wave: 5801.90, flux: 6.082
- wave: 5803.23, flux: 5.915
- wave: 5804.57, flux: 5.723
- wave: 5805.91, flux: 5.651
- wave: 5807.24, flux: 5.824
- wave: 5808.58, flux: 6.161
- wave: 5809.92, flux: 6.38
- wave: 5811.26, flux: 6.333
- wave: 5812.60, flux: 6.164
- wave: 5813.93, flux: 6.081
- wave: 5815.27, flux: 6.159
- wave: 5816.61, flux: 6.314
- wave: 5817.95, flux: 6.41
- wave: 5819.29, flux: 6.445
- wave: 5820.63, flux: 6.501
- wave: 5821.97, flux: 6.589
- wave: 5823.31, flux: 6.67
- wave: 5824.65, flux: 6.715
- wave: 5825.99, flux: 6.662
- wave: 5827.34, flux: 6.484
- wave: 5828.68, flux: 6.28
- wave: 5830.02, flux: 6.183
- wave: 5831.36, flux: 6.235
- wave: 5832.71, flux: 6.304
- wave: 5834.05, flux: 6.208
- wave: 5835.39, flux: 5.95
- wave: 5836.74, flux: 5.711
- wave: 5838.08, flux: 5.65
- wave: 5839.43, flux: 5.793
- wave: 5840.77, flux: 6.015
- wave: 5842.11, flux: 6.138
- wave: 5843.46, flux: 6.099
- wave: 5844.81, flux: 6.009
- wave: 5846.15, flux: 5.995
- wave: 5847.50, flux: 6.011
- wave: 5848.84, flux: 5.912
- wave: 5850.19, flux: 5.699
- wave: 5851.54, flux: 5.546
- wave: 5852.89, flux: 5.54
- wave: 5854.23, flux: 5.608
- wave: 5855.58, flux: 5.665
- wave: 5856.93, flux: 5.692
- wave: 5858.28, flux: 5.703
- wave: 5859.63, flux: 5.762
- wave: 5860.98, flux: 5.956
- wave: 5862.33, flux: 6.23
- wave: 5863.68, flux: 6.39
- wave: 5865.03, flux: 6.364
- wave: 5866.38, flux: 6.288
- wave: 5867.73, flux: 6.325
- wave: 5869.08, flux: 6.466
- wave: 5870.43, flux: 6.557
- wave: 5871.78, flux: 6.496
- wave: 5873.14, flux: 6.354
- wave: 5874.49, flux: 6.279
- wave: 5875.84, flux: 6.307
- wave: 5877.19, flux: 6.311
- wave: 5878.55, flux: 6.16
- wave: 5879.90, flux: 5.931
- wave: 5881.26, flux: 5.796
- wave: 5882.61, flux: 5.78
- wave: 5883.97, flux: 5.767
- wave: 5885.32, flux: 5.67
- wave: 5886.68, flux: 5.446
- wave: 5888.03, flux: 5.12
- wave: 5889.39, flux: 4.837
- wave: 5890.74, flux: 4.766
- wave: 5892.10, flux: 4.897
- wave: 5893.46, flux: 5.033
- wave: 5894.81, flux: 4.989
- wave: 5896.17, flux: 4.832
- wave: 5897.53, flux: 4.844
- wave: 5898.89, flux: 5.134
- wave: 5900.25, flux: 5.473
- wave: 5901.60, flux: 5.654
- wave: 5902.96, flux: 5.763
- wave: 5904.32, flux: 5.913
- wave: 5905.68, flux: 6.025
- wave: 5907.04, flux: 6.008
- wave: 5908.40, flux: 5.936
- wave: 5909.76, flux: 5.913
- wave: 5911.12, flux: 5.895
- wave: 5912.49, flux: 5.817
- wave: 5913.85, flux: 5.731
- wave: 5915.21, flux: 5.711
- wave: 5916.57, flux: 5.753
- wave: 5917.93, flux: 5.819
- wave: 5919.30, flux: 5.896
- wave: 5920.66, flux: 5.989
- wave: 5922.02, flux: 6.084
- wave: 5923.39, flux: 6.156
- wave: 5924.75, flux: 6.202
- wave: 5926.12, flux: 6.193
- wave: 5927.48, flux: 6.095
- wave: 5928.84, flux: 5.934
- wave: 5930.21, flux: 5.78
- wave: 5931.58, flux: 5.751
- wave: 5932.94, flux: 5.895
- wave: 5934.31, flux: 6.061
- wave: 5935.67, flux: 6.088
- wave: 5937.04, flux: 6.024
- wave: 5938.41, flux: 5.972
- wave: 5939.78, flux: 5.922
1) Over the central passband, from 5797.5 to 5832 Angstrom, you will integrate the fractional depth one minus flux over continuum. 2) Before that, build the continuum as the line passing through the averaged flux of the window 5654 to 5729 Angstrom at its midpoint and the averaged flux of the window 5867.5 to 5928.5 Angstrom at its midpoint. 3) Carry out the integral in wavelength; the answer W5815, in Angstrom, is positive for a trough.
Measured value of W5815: -2.2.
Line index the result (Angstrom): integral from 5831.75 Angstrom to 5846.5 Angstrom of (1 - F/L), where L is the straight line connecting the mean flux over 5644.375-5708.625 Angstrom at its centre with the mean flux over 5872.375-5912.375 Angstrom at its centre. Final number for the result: -0.74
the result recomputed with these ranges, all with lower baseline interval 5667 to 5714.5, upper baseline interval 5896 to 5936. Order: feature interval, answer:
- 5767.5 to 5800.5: -0.4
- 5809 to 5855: -2.1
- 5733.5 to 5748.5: -0.4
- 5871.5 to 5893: 0.4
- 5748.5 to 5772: -0.4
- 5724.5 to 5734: -0.4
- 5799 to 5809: -0.1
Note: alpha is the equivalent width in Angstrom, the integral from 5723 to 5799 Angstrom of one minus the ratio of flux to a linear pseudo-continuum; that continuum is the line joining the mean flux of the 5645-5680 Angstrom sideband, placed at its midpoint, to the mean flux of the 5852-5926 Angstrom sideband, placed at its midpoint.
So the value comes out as -1.5 Angstrom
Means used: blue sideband 5.99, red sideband 5.8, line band 6.02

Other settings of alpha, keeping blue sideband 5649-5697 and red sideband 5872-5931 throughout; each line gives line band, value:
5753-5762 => 0.1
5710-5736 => -0.8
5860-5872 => -1.1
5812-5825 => -1.3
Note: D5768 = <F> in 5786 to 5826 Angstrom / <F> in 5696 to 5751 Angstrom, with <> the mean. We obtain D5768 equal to 1.0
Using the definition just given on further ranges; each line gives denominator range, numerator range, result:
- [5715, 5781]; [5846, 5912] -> 0.95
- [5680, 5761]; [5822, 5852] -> 1.02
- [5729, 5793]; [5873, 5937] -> 0.95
